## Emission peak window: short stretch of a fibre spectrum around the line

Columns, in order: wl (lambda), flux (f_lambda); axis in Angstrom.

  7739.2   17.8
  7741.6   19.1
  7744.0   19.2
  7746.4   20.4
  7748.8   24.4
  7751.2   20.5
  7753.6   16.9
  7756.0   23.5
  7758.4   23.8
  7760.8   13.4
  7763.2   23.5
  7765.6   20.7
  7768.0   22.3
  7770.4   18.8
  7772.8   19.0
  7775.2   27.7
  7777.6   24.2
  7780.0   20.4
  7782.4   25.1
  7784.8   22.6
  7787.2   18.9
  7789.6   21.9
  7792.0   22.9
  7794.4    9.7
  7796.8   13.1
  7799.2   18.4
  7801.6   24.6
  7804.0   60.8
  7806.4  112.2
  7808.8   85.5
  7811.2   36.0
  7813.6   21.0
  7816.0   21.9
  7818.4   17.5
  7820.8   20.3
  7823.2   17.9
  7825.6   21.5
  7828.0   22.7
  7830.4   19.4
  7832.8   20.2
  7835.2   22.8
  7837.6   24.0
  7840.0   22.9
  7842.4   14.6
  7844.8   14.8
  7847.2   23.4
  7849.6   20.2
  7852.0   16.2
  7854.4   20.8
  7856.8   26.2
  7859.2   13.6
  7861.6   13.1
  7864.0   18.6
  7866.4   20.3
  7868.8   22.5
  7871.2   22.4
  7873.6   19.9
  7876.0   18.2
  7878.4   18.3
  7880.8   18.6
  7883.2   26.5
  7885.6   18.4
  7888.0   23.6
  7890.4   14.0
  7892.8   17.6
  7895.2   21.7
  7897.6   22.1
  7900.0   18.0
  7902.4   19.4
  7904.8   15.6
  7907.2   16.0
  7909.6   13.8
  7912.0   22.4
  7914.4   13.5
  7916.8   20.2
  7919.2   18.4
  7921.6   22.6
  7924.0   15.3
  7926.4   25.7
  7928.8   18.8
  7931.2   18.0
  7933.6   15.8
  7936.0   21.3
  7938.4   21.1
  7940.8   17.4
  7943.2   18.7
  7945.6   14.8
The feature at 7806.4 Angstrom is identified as H-gamma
